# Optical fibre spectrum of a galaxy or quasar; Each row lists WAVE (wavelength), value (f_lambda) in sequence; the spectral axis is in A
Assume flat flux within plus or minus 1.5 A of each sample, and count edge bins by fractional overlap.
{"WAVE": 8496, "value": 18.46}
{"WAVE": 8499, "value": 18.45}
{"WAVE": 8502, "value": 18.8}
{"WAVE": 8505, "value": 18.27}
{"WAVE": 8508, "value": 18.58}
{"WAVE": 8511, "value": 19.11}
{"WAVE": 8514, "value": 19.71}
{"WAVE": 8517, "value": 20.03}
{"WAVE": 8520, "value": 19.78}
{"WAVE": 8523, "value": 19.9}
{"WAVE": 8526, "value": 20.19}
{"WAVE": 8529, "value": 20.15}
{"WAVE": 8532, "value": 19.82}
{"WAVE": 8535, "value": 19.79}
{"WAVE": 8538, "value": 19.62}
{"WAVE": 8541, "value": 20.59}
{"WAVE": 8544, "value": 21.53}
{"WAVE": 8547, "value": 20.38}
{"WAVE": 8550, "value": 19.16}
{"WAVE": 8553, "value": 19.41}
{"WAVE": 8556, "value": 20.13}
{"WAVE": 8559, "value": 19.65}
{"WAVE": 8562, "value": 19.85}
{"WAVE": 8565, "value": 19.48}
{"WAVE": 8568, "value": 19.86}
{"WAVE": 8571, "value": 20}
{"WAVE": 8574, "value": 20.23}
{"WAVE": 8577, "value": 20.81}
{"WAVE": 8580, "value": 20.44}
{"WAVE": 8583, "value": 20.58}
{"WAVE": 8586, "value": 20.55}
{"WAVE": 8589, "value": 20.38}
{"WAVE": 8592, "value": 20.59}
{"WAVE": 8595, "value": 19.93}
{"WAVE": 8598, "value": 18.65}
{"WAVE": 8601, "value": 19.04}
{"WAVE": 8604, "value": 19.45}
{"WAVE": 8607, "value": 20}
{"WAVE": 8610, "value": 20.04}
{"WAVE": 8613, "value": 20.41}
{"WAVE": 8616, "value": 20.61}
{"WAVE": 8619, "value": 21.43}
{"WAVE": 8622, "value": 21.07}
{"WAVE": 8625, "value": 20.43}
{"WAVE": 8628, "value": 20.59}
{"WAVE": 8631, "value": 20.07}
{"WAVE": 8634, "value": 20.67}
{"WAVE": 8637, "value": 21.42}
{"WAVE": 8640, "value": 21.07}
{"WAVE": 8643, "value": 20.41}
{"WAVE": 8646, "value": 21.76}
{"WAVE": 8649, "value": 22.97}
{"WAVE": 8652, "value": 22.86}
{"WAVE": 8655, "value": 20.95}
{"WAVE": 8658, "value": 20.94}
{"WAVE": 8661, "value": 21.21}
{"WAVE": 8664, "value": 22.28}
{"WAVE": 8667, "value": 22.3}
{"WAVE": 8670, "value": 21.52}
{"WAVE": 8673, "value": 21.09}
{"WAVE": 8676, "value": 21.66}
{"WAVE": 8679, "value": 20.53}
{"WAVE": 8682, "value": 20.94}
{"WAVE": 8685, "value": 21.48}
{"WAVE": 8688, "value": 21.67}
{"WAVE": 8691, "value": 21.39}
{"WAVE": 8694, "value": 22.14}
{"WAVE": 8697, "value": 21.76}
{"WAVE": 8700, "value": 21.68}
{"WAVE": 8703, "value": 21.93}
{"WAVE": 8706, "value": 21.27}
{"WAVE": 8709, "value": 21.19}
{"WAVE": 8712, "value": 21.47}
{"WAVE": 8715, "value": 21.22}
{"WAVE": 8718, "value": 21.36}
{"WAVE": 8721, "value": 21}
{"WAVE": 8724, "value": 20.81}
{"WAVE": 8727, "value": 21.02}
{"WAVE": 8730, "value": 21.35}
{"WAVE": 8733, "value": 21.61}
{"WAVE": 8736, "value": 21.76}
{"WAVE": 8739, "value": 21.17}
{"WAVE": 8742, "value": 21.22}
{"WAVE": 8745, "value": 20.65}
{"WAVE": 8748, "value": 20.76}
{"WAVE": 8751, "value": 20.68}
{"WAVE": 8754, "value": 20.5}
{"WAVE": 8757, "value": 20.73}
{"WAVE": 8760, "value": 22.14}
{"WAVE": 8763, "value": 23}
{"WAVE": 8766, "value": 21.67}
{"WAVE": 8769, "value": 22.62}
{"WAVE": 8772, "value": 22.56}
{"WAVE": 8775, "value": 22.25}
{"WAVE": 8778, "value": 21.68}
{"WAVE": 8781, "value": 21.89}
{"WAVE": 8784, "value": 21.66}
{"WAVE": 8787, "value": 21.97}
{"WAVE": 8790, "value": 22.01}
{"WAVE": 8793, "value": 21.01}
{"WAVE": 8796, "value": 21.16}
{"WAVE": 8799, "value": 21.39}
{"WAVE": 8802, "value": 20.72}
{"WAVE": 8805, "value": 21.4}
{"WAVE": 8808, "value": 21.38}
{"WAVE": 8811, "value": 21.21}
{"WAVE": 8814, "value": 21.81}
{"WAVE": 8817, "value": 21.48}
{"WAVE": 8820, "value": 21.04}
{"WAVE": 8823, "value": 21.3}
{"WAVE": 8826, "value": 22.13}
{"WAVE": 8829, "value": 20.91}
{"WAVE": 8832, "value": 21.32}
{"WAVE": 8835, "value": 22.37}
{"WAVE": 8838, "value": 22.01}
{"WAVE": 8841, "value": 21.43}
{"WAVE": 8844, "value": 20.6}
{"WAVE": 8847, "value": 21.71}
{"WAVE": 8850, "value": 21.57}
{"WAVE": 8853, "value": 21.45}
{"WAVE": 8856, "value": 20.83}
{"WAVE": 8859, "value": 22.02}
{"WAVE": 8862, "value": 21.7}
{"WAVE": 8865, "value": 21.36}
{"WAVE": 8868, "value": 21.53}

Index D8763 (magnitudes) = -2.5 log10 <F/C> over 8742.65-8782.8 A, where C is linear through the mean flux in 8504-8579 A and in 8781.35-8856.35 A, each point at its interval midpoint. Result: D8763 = -0.02 mag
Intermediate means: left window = 19.9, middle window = 21.6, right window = 21.5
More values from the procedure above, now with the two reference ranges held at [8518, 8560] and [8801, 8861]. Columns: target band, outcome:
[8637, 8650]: -0.05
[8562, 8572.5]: 0.02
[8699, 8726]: -0.02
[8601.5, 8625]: 0.00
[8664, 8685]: -0.04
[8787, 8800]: -0.01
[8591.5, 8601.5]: 0.04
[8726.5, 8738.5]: -0.02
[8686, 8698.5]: -0.05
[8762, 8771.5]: -0.06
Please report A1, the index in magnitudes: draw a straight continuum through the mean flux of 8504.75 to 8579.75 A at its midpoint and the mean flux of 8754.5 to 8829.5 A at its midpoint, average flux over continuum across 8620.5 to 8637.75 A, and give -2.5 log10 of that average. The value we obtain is -0.01 mag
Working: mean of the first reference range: 19.9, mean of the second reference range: 21.6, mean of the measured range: 20.7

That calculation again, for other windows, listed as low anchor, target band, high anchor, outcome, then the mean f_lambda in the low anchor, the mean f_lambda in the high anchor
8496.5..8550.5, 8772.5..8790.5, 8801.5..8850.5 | -0.038 mag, 19.6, 21.4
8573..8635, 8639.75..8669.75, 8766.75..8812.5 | -0.053 mag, 20.3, 21.7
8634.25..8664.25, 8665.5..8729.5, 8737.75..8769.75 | 0.002 mag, 21.5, 21.3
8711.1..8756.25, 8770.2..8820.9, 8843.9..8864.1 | -0.015 mag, 21.1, 21.5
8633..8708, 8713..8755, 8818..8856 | 0.021 mag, 21.5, 21.5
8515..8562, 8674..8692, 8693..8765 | -0.013 mag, 20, 21.3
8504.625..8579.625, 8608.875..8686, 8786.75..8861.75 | -0.038 mag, 19.9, 21.4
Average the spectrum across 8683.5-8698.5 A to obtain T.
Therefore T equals 21.7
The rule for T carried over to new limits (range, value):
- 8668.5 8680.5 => 21.2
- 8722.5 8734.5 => 21.2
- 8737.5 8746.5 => 21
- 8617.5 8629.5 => 20.9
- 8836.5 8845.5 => 21.3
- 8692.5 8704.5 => 21.9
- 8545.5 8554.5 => 19.7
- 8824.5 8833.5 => 21.5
